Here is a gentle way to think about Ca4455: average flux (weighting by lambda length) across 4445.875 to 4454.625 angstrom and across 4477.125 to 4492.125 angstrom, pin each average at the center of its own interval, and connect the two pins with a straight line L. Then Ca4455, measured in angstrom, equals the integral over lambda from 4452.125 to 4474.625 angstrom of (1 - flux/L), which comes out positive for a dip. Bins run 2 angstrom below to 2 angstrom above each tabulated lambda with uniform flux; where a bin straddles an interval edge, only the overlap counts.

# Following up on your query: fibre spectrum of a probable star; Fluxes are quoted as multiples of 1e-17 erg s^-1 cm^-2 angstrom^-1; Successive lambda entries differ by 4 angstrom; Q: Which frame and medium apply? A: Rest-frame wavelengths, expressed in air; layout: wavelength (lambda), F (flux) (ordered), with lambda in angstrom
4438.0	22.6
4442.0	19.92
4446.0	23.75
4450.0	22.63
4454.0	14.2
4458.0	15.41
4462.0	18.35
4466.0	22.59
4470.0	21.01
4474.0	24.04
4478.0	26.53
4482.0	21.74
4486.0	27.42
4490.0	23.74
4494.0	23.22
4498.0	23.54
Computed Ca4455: 3.2 angstrom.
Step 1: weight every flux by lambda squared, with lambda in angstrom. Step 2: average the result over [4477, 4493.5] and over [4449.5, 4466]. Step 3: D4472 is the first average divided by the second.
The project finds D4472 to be 1.4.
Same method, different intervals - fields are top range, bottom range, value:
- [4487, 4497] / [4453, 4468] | 1.36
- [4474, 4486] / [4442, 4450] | 1.11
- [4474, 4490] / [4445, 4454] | 1.20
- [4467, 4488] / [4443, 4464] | 1.29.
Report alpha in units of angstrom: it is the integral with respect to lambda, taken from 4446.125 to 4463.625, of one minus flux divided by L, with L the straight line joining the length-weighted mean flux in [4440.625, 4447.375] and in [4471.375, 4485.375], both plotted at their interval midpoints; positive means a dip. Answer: 3.3 angstrom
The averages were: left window 21.8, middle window 18.3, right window 24.3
